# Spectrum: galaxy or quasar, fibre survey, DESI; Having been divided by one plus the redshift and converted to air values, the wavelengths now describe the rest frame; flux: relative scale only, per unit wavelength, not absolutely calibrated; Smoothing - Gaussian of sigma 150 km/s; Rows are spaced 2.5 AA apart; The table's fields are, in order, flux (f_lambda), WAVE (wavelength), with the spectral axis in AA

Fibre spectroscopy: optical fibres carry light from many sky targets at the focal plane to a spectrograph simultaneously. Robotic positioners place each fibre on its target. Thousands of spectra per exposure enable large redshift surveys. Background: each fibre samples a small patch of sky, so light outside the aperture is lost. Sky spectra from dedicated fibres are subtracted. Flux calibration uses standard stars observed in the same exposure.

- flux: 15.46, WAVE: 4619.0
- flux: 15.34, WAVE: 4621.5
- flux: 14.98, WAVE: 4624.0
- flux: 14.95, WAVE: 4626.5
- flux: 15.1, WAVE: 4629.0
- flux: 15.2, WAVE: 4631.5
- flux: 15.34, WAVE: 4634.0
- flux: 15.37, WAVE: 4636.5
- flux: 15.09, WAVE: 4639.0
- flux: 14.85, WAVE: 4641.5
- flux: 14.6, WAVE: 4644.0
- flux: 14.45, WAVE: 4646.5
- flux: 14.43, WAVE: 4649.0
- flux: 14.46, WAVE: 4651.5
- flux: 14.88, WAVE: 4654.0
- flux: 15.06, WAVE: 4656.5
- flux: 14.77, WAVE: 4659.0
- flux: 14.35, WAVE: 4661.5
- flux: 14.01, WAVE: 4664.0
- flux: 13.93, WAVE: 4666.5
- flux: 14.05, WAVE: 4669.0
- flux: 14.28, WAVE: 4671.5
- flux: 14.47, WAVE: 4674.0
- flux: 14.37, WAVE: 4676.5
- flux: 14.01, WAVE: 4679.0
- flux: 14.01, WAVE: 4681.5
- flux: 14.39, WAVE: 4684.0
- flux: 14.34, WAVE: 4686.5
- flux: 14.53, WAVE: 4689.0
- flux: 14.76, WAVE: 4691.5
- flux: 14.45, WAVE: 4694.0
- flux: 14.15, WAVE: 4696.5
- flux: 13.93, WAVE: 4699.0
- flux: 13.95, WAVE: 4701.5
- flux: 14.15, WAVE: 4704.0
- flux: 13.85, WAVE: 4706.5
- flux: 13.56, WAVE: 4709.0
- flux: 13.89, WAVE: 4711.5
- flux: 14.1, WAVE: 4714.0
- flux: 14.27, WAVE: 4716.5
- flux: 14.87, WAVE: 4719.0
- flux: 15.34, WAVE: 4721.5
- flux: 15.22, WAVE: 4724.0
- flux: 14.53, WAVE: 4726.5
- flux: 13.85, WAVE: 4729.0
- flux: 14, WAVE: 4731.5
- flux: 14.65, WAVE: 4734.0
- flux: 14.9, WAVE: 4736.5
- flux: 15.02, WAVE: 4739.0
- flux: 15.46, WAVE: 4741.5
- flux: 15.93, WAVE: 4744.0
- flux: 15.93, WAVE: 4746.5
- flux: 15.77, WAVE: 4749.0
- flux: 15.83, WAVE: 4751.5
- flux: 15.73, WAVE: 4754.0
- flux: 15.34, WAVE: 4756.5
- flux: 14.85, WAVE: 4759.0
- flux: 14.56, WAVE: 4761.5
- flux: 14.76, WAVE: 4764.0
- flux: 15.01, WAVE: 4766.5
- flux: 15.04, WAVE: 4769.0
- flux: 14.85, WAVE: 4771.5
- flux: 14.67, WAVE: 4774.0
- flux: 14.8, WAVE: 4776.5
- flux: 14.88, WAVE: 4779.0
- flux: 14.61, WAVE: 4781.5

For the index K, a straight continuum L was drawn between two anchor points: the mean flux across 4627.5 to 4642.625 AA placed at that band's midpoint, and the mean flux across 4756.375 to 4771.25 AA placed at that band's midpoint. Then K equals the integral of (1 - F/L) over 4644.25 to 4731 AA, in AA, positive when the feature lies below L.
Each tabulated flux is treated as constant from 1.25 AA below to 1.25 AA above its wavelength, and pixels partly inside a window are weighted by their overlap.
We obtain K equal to 4.1 AA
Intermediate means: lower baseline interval 15.2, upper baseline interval 14.9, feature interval 14.3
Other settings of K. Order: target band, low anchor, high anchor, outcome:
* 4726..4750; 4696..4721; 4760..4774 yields -0.9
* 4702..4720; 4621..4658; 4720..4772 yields 1.1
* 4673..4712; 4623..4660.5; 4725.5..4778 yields 2.0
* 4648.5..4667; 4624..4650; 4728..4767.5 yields 0.6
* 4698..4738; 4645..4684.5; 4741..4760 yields 2.2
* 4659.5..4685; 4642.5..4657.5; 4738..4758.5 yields 1.1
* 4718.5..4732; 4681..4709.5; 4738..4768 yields 0.1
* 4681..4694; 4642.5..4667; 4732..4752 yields 0.4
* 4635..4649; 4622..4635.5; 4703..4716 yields 0.1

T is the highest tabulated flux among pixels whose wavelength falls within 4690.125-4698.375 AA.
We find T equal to 14.76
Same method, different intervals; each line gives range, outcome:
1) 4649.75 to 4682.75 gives 15.06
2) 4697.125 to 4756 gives 15.93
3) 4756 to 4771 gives 15.34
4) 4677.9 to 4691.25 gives 14.53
